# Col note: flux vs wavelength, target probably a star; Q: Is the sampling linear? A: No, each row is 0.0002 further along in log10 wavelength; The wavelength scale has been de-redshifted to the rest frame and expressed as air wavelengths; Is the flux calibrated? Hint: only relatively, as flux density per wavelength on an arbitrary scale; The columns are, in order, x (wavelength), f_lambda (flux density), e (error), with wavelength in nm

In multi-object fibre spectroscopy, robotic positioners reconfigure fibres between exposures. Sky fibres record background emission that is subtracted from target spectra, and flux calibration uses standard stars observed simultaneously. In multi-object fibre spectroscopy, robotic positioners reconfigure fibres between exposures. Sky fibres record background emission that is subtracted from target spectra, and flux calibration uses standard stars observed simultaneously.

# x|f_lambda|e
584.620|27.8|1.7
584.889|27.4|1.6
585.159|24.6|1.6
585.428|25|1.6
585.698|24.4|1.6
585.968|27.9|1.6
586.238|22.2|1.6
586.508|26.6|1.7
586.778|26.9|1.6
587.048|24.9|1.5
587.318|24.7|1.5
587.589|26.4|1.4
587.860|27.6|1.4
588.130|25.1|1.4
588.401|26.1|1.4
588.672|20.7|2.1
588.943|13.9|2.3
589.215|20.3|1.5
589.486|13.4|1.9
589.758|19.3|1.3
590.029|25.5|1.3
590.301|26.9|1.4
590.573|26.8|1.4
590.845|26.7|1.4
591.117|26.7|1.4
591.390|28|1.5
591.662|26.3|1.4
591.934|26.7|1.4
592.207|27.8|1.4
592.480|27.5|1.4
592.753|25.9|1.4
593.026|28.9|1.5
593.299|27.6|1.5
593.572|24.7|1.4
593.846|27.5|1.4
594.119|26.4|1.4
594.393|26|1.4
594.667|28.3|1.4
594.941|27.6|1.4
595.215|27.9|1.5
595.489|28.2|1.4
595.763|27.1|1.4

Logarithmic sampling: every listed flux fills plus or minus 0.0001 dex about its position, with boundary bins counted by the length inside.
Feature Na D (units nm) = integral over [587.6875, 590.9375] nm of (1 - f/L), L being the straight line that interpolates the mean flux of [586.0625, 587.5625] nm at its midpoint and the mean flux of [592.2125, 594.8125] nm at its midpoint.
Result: 0.404 nm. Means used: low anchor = 25.2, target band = 22.7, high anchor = 27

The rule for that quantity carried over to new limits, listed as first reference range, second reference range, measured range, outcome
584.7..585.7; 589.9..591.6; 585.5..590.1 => 0.50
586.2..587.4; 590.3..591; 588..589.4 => 0.27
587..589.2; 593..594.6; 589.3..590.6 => 0.14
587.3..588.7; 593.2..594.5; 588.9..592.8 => 0.25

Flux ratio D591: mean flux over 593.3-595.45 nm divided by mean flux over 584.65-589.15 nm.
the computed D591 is 1.10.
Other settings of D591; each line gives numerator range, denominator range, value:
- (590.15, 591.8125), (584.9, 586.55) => 1.07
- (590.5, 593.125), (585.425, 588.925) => 1.09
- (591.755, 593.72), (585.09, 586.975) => 1.06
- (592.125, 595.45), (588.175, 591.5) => 1.19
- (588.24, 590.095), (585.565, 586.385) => 0.79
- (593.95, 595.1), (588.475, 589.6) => 1.54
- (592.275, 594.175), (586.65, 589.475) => 1.16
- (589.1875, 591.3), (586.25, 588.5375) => 0.91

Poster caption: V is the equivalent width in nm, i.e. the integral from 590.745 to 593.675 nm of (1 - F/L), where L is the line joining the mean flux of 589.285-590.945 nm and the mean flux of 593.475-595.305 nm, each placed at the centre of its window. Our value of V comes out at -0.25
